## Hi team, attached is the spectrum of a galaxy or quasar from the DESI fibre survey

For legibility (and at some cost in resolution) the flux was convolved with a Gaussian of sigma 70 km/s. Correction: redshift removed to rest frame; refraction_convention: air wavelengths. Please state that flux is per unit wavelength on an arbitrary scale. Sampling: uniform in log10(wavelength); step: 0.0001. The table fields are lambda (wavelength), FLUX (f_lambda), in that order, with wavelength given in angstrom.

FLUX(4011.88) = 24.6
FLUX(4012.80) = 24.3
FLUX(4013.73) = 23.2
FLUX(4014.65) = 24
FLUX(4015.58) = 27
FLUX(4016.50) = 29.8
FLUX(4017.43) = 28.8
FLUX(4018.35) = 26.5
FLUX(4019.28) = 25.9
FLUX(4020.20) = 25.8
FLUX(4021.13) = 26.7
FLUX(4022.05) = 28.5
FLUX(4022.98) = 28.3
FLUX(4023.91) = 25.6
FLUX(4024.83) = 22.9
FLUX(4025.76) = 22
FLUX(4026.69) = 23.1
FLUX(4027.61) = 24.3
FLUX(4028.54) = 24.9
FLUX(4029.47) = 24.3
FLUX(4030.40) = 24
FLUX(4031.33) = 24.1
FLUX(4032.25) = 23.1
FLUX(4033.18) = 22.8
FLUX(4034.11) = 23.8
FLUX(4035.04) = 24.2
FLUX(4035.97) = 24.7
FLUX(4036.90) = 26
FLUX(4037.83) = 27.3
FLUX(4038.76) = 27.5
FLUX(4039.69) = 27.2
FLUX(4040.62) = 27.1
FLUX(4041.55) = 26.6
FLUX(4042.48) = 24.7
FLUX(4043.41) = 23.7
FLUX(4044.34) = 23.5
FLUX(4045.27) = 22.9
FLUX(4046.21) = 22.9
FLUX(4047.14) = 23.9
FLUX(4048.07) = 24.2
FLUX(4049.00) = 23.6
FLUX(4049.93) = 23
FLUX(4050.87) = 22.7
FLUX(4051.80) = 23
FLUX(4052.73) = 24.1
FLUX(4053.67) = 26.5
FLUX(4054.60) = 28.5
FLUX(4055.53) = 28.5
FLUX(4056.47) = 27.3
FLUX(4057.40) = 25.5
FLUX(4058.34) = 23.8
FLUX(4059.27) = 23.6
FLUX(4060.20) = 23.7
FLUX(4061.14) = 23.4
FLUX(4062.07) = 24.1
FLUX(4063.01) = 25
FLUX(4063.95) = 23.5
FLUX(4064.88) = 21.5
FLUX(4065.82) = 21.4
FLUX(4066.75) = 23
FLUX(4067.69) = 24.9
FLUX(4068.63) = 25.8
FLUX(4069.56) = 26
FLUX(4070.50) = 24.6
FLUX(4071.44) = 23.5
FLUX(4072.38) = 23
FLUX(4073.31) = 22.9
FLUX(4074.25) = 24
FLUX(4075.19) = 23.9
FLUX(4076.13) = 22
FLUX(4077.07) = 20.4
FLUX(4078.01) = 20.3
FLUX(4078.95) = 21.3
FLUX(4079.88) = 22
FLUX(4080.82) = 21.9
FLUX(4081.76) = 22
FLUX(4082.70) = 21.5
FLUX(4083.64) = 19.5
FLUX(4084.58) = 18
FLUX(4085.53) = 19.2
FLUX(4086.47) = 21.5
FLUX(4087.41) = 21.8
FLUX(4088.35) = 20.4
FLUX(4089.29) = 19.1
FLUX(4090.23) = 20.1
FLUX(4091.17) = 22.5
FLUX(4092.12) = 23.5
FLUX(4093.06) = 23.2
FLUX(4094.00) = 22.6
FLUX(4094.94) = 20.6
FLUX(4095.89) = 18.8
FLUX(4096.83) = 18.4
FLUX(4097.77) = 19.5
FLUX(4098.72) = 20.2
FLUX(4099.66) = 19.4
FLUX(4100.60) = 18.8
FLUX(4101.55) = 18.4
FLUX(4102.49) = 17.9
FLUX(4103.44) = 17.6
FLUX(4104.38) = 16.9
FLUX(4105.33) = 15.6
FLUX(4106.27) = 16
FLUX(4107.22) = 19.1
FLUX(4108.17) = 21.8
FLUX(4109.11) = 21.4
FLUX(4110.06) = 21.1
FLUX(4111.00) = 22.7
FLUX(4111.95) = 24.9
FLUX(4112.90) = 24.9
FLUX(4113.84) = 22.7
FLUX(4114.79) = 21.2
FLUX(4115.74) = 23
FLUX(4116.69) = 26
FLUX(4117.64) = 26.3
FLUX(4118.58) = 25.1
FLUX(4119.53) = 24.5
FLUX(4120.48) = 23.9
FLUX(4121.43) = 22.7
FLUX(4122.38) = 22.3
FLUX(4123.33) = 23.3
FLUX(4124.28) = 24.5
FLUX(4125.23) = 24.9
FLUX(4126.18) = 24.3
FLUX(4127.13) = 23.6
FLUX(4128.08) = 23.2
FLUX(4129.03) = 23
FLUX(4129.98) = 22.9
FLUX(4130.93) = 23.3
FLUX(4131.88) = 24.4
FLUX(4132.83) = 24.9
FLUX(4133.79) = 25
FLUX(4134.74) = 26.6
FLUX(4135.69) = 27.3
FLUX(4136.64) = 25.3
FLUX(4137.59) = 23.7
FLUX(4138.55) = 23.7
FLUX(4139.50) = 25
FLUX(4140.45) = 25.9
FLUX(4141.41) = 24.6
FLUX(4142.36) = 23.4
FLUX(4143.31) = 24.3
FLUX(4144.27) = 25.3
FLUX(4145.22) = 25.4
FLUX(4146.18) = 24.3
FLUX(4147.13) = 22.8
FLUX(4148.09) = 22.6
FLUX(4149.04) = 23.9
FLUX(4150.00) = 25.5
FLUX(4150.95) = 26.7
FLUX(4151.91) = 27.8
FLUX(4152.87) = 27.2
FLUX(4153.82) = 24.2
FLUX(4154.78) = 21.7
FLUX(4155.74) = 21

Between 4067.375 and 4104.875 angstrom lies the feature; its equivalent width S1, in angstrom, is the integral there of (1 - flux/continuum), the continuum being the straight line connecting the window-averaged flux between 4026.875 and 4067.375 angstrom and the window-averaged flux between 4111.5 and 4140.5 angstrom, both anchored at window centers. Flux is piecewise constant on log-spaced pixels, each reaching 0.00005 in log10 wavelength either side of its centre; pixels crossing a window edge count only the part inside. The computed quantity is 4.92 angstrom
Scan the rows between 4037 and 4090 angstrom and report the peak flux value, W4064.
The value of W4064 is 28.5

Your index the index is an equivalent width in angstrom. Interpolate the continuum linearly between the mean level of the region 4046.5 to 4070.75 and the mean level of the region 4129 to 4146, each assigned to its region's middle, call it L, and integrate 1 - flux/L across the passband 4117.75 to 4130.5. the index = 0.45 angstrom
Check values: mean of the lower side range 24.4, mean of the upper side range 24.7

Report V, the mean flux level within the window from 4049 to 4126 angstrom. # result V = 22.3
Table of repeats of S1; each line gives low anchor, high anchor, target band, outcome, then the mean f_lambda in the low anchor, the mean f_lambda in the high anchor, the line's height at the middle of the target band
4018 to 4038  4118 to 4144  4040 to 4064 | 0.1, 24.9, 24.3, 24.8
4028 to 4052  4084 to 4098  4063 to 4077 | -0.8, 24.5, 20.6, 22.2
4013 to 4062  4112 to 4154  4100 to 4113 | 2.6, 25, 24.4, 24.6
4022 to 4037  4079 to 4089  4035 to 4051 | -0.9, 24.4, 20.8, 23.5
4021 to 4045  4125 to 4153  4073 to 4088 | 2.1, 25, 24.7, 24.8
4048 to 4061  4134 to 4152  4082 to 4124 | 6.3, 24.8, 24.9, 24.9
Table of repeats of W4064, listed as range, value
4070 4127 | 26.3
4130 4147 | 27.3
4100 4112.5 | 24.9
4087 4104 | 23.5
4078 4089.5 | 22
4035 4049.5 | 27.5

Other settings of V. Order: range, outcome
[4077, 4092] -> 20.8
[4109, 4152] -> 24.2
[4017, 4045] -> 25.2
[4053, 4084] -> 23.6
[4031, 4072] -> 24.6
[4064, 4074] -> 23.7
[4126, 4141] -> 24.5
